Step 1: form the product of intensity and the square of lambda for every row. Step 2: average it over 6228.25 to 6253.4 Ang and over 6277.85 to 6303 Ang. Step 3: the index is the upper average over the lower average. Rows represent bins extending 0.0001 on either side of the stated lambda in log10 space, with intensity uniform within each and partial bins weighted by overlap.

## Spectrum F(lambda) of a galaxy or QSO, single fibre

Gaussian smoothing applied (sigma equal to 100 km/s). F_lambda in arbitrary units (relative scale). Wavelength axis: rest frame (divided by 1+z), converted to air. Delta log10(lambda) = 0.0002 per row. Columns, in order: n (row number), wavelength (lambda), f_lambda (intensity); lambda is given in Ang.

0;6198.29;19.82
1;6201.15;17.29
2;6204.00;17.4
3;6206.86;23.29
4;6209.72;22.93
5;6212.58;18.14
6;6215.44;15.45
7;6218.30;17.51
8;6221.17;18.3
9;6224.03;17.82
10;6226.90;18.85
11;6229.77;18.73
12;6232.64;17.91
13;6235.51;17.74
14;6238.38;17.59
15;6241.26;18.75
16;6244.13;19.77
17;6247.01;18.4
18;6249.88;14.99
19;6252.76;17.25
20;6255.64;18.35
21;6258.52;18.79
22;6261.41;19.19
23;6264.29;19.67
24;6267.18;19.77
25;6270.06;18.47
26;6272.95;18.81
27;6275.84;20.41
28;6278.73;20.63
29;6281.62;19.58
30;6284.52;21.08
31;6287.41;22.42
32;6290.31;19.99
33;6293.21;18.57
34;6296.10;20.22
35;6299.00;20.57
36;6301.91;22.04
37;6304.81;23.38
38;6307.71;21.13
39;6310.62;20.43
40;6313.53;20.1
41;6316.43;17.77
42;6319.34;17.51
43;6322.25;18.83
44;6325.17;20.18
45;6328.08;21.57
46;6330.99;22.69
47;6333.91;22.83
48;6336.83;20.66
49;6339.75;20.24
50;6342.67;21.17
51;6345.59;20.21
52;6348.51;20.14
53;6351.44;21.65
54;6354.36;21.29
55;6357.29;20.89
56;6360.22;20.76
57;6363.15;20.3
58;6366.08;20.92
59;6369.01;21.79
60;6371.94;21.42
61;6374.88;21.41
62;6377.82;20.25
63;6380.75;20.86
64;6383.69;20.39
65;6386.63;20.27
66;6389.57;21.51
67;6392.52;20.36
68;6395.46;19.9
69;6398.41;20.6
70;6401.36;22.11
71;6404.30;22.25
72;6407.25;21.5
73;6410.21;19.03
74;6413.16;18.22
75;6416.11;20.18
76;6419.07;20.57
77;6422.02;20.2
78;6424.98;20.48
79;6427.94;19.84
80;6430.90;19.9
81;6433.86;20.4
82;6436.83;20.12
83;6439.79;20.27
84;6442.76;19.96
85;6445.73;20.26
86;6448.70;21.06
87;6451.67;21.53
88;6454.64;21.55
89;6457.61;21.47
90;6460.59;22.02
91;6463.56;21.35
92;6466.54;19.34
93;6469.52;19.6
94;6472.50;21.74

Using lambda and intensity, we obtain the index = 1.16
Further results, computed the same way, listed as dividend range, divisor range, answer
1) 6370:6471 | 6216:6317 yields 1.12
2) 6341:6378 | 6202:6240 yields 1.18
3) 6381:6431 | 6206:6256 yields 1.18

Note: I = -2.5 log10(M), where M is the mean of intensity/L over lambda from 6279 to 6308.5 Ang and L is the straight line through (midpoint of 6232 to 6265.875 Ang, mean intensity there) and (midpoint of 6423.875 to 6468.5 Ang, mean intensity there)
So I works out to -0.116 mag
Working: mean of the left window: 18.2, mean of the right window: 20.6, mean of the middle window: 20.9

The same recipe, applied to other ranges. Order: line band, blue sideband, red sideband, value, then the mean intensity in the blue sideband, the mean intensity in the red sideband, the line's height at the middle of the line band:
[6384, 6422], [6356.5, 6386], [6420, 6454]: 0.01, 20.9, 20.4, 20.6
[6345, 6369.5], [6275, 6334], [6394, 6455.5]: -0.02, 20.5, 20.5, 20.5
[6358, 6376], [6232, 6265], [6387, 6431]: -0.07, 18.2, 20.5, 19.9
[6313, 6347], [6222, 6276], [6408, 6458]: -0.06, 18.4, 20.3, 19.3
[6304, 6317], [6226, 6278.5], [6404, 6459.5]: -0.08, 18.6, 20.4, 19.2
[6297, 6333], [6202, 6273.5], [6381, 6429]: -0.06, 18.5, 20.5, 19.4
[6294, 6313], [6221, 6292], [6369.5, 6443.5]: -0.09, 18.9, 20.5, 19.4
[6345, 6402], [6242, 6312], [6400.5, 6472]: -0.03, 19.7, 20.6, 20.2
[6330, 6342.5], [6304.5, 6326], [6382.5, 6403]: -0.08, 19.7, 20.8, 20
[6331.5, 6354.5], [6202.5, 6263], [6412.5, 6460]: -0.08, 18.4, 20.4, 19.5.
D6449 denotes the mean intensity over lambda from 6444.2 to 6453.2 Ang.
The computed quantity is 20.9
